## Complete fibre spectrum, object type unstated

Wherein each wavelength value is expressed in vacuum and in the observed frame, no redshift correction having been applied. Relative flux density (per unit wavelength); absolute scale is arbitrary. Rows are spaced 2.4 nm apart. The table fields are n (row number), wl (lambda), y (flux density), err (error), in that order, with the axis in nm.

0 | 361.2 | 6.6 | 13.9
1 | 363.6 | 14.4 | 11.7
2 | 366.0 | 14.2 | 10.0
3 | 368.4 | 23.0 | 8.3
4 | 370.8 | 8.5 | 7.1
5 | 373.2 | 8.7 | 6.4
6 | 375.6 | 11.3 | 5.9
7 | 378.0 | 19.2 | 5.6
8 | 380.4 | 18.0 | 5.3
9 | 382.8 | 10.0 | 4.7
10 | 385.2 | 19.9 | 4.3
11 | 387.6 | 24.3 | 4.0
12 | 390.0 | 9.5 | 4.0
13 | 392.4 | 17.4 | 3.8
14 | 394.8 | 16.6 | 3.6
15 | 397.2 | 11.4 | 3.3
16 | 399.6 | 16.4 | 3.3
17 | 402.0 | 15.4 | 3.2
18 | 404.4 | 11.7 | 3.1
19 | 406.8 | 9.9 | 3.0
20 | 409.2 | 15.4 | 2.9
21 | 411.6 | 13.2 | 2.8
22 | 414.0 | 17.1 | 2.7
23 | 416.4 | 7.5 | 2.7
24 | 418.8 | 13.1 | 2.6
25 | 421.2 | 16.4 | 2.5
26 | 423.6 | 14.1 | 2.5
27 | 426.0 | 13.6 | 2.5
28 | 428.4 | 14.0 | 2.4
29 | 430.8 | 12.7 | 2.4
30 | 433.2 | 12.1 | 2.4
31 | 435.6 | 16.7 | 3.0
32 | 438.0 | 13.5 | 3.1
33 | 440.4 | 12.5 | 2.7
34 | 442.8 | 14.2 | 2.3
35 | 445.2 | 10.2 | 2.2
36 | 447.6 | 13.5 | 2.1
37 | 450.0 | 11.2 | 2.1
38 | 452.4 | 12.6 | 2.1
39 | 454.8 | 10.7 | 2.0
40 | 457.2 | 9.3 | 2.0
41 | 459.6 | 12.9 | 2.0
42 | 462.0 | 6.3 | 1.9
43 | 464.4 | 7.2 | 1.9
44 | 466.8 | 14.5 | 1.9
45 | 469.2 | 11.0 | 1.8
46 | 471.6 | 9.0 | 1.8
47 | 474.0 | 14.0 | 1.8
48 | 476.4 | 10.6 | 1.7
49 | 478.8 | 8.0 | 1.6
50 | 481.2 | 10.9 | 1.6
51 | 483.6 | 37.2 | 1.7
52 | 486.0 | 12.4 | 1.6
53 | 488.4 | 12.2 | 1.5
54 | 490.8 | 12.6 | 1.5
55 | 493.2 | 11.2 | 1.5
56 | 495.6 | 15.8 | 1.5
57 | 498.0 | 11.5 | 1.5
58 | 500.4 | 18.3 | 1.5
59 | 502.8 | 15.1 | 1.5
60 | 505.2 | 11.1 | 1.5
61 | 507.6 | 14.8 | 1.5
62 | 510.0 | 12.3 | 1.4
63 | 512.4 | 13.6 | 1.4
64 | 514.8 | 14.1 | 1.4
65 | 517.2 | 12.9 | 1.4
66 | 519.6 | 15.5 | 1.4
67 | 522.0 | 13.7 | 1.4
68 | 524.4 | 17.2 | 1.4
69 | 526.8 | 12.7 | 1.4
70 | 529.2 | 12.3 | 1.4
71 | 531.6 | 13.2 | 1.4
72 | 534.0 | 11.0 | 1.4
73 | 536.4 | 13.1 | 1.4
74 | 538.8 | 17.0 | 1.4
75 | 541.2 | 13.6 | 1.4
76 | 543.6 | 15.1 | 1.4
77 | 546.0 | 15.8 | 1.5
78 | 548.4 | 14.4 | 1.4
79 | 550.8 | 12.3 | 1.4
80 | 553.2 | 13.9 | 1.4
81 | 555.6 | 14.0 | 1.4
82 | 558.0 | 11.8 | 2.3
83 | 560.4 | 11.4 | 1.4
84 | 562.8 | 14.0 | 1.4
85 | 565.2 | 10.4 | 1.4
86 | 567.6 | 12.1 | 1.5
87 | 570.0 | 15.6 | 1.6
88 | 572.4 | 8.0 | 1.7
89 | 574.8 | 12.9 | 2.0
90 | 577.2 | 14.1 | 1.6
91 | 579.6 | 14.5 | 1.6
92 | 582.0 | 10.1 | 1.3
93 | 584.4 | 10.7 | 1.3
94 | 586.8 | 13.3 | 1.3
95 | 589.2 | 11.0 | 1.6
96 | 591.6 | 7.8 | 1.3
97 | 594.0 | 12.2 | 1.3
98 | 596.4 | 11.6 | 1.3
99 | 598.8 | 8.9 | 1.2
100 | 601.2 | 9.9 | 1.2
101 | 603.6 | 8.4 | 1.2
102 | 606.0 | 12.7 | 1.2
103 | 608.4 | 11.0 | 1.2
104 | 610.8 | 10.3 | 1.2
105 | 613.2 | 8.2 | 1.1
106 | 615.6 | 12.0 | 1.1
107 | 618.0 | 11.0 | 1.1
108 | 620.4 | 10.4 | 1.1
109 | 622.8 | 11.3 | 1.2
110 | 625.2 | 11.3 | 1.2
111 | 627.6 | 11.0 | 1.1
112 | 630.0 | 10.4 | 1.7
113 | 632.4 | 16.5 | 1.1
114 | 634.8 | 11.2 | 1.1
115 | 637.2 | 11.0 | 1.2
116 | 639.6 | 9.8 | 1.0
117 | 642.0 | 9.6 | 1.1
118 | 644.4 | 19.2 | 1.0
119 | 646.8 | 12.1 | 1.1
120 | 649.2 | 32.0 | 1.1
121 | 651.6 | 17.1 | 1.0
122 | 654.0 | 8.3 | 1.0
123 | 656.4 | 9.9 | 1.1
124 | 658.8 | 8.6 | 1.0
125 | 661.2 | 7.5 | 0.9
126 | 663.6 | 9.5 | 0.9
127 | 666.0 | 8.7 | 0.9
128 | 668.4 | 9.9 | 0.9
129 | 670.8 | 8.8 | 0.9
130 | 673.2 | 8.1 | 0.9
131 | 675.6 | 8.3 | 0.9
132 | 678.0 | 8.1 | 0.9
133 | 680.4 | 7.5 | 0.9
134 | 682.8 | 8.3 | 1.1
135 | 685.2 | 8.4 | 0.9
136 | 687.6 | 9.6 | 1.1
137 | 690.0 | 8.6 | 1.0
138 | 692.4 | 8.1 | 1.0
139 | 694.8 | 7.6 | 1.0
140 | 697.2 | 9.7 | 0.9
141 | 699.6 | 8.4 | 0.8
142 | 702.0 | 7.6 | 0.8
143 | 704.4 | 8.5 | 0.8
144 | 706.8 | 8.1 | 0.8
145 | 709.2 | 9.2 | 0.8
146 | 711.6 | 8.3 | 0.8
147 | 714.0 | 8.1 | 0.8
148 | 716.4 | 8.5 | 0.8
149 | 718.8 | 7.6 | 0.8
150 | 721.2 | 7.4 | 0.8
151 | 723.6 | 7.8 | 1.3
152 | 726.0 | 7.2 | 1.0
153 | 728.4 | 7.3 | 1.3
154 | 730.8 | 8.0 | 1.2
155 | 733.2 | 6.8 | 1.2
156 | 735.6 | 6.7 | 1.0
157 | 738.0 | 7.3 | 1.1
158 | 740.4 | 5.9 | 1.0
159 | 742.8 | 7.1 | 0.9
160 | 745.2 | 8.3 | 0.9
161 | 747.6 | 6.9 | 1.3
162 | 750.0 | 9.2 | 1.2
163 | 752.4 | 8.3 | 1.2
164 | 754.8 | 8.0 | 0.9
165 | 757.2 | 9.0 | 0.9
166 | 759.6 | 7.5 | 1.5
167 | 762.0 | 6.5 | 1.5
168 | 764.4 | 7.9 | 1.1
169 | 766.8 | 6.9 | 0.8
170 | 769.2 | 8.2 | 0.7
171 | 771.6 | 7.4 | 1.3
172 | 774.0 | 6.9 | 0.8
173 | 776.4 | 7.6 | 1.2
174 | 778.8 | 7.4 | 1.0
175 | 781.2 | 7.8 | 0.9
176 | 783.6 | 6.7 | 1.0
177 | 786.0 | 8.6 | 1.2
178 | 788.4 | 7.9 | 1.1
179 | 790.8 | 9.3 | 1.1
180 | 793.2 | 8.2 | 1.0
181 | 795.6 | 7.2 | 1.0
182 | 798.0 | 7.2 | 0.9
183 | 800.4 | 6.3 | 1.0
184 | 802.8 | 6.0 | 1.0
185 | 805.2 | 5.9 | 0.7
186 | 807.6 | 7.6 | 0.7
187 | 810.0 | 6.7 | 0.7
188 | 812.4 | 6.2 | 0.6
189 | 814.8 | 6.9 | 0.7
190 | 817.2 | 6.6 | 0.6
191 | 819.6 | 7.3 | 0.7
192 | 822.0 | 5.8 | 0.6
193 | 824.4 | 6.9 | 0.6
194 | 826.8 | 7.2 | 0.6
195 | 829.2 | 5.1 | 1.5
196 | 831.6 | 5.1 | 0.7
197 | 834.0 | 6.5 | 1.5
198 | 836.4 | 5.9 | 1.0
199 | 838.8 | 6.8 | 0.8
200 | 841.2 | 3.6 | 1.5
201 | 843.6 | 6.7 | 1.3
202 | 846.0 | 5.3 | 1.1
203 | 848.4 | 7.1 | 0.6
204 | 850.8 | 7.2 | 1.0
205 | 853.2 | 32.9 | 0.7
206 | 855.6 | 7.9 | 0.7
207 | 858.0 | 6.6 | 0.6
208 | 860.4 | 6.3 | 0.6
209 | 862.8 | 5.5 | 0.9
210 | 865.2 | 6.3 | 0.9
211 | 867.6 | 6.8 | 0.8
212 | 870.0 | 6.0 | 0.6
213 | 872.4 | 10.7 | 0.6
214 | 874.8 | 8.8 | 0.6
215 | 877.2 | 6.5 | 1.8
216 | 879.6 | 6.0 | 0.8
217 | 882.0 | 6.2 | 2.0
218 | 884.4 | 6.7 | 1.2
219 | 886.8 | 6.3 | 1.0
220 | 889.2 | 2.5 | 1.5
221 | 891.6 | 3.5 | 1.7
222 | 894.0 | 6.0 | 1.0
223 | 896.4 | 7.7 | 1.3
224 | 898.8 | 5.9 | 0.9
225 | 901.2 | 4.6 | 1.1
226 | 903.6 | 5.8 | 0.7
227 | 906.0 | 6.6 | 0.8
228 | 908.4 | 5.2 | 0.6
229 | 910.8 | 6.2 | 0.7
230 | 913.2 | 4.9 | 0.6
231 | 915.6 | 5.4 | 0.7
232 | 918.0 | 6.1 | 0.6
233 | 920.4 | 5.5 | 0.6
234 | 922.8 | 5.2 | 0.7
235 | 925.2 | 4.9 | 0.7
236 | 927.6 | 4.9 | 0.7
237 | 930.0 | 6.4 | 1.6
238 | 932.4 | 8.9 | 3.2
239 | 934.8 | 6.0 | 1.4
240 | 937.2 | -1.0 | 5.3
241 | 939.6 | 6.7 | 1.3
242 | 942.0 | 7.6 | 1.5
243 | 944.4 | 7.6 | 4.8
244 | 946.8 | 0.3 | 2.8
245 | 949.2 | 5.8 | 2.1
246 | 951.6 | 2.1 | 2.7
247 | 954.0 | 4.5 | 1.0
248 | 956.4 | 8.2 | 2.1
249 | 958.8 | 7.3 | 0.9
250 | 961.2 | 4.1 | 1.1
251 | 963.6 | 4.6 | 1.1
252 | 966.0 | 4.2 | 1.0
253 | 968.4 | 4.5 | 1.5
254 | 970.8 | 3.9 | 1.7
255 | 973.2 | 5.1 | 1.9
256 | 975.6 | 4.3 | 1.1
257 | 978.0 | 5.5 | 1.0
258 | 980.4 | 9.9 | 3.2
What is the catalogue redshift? 0.30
